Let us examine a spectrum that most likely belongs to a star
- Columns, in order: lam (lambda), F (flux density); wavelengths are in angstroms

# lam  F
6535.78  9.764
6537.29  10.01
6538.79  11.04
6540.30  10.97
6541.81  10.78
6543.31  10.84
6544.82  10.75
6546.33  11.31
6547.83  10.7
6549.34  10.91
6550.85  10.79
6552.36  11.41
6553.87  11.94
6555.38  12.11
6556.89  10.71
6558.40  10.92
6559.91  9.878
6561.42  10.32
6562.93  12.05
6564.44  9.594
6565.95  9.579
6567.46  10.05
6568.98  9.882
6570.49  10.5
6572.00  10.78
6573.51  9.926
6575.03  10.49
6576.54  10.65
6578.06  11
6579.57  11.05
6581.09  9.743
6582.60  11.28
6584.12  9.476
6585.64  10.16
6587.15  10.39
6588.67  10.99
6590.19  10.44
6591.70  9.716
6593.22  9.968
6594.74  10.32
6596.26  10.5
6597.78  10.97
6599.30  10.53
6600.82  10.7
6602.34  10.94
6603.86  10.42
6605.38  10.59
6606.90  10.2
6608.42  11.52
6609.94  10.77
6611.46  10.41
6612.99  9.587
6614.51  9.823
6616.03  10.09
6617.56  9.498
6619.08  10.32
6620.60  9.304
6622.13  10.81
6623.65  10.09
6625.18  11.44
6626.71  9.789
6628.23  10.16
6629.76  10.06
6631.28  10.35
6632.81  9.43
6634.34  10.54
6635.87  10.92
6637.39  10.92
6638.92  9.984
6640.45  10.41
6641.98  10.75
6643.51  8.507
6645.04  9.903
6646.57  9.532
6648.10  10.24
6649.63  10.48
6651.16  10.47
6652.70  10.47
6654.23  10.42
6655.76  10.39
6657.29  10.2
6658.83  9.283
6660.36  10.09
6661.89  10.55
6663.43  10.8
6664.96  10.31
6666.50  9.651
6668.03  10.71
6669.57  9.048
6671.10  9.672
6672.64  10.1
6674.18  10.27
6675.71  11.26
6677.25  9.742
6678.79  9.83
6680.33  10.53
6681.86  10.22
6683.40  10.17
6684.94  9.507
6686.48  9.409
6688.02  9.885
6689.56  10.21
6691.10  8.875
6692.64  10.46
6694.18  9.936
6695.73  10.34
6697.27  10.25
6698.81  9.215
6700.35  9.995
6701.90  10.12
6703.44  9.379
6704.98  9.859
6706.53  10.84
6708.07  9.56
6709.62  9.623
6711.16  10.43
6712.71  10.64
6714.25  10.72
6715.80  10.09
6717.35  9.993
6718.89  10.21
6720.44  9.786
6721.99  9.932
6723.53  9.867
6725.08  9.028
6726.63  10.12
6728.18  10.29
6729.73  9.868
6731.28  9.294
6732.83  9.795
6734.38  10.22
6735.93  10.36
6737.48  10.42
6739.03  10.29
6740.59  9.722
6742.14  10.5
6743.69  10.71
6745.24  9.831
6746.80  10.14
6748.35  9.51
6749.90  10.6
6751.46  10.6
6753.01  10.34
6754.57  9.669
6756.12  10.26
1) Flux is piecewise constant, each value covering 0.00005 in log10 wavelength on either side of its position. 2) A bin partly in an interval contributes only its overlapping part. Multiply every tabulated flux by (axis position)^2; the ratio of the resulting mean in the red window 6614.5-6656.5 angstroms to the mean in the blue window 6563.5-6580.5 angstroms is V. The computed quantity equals 1.01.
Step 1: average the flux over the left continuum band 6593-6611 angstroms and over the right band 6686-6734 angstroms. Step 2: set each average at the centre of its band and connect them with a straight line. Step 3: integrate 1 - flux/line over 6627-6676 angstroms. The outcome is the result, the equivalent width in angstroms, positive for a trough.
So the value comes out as 0.70 angstroms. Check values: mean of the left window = 10.6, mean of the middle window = 10.2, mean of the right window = 9.94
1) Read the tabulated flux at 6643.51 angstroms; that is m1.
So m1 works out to 8.507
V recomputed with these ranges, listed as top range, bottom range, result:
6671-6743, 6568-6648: 1.00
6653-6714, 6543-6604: 0.98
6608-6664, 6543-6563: 0.95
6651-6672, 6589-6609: 0.98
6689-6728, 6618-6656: 1.00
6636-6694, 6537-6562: 0.96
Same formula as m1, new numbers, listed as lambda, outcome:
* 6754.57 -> 9.669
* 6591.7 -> 9.716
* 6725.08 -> 9.028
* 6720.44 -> 9.786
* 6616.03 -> 10.09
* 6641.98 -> 10.75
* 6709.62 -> 9.623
